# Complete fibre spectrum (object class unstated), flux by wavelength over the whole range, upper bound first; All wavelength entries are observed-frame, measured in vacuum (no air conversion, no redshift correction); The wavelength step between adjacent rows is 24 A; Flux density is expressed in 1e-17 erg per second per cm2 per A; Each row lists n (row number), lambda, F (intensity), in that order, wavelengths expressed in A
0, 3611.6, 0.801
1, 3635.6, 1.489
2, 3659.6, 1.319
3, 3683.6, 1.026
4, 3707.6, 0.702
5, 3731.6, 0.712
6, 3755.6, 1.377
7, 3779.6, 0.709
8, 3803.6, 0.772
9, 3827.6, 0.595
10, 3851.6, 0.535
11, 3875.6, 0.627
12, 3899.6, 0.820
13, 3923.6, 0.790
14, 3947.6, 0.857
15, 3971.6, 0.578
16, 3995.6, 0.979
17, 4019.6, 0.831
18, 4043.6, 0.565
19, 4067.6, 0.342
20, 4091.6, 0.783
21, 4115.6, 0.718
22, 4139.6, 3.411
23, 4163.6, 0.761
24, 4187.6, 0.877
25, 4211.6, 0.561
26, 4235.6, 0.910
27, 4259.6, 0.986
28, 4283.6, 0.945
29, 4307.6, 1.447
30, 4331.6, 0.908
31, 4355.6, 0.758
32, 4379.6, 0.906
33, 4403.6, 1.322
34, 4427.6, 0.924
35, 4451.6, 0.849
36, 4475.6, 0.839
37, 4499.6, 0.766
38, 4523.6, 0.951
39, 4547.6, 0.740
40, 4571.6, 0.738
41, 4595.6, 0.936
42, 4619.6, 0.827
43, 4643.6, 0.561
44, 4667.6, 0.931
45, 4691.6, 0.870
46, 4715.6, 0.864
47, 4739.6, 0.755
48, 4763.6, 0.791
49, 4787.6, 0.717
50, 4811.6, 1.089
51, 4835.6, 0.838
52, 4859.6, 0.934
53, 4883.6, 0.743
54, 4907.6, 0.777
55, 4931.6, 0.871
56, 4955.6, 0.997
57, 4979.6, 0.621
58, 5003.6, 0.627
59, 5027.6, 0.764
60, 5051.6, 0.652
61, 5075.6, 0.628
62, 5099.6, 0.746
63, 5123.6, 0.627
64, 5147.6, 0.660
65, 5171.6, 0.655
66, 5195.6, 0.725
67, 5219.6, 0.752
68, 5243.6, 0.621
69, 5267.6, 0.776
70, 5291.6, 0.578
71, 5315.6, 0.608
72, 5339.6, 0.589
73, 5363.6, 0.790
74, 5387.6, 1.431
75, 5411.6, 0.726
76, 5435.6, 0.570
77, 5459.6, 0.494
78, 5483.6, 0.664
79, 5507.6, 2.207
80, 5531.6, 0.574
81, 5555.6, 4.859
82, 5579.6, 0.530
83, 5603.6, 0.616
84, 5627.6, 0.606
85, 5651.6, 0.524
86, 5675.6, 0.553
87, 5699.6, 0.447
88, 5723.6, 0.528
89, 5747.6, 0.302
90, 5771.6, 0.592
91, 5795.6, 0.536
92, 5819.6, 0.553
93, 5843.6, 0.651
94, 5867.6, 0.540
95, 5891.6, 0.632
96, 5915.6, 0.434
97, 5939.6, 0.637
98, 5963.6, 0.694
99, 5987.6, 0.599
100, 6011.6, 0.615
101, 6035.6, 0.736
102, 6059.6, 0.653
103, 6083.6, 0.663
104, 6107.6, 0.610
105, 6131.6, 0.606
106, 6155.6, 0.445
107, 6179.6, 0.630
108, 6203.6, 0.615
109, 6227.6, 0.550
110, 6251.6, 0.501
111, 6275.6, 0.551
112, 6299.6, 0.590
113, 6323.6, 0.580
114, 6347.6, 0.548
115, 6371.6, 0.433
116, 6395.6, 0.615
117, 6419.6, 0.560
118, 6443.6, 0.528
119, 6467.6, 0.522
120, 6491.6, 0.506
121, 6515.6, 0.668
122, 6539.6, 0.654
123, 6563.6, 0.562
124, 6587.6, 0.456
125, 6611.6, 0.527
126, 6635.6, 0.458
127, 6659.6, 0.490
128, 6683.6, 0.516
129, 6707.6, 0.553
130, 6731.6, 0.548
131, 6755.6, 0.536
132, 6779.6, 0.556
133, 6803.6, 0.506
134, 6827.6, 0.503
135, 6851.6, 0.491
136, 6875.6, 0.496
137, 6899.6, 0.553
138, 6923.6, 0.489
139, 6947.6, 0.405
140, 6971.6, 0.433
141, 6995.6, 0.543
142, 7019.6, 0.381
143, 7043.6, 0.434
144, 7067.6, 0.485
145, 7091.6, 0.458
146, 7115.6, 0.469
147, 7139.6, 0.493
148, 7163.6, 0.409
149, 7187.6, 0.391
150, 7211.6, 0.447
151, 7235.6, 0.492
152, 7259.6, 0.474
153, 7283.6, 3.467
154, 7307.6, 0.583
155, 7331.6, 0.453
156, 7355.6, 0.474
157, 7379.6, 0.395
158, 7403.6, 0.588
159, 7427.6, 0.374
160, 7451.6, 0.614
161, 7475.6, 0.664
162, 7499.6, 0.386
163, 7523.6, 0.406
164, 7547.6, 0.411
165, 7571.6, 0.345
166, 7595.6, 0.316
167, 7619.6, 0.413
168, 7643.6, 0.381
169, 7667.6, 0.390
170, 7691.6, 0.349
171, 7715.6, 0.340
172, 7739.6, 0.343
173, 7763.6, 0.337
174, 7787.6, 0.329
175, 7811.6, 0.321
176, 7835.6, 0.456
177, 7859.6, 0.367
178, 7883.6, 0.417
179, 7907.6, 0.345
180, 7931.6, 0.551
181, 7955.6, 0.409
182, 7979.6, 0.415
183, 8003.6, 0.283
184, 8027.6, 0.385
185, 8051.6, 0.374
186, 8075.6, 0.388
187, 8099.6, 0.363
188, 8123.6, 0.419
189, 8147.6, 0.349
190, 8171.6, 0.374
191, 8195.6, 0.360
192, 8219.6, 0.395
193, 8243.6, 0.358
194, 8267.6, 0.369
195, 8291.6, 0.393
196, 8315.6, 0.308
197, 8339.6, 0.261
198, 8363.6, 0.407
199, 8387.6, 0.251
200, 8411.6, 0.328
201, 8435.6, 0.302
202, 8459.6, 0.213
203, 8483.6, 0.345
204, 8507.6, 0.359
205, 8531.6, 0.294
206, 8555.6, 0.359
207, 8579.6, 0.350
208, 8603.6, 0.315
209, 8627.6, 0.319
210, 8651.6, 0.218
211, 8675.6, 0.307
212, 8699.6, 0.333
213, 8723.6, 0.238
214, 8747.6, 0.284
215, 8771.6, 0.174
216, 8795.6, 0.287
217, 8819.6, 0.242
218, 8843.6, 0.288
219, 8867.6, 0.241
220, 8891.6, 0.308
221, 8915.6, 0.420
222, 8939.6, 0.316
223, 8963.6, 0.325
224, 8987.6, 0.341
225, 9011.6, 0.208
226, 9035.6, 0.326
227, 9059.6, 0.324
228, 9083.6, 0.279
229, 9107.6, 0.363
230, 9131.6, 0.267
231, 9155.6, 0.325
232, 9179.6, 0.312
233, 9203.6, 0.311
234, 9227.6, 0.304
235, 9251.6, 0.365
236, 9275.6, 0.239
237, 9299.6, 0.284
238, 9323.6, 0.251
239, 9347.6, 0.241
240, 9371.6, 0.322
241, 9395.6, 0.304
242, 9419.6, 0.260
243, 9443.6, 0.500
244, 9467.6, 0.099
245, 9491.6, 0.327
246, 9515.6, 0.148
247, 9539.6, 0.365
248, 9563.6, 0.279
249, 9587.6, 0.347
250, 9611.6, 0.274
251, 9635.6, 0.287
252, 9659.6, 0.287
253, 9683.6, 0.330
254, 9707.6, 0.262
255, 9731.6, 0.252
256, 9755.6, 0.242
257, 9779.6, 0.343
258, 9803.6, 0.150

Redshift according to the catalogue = 0.11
